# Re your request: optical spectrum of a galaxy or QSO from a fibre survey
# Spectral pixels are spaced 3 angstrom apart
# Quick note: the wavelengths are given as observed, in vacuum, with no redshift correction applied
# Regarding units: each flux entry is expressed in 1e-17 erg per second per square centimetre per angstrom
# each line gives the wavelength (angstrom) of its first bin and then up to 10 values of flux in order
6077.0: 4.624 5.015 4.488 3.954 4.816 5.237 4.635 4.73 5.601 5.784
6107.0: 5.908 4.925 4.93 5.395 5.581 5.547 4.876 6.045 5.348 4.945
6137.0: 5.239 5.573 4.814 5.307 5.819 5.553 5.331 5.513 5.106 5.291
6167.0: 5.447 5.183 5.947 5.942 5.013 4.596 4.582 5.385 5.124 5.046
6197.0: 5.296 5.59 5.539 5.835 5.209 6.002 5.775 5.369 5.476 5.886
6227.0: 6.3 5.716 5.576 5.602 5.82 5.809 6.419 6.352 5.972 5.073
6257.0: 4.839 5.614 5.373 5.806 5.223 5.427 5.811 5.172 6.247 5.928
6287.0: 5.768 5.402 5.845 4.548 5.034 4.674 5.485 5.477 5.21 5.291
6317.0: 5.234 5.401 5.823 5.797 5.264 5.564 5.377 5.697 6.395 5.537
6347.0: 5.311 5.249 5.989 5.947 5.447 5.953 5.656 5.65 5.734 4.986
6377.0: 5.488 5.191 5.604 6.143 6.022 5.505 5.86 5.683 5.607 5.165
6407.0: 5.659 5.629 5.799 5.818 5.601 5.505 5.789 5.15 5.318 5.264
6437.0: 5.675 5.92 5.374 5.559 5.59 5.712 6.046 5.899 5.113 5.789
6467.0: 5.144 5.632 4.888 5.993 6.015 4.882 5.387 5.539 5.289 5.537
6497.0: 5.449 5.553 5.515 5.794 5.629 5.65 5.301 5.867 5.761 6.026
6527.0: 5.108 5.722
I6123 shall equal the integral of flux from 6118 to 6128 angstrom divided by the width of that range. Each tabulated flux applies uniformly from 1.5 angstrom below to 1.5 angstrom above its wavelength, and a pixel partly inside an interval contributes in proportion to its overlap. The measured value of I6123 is 5.43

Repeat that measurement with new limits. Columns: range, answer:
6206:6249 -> 5.8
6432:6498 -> 5.53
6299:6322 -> 5.25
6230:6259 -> 5.72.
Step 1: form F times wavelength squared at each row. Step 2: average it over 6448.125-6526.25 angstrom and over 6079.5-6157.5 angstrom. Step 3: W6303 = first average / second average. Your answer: 1.2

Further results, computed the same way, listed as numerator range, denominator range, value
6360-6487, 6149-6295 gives 1.07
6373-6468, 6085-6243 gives 1.13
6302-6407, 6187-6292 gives 1.03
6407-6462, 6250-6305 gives 1.08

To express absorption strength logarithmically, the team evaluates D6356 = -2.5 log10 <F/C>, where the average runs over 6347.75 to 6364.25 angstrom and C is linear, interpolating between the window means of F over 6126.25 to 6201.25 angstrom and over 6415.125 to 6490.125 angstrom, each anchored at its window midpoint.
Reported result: -0.04 mag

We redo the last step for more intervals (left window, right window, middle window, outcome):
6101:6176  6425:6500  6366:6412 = -0.02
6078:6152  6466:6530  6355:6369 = -0.06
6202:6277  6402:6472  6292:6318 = 0.09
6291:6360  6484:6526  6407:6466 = -0.01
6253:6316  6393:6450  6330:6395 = -0.03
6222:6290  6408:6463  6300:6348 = 0.04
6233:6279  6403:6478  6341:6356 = -0.01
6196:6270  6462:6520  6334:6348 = -0.02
